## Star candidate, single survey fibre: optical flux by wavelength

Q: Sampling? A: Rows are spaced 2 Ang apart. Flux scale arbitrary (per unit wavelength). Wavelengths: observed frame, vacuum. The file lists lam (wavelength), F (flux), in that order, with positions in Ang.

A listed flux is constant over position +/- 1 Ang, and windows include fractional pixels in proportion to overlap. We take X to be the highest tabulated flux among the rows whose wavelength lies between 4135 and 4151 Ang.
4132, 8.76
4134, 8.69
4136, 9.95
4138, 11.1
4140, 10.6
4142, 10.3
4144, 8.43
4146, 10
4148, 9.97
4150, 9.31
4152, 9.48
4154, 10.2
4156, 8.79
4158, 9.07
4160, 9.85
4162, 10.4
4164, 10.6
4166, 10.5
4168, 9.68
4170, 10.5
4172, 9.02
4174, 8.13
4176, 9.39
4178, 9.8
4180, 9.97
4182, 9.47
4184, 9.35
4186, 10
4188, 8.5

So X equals 11.1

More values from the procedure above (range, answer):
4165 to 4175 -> 10.5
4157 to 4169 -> 10.6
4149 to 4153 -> 9.48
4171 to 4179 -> 9.8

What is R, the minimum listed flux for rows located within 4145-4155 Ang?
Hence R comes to 9.31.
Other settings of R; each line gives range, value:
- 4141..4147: 8.43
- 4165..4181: 8.13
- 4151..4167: 8.79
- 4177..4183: 9.47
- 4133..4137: 8.69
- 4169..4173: 9.02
